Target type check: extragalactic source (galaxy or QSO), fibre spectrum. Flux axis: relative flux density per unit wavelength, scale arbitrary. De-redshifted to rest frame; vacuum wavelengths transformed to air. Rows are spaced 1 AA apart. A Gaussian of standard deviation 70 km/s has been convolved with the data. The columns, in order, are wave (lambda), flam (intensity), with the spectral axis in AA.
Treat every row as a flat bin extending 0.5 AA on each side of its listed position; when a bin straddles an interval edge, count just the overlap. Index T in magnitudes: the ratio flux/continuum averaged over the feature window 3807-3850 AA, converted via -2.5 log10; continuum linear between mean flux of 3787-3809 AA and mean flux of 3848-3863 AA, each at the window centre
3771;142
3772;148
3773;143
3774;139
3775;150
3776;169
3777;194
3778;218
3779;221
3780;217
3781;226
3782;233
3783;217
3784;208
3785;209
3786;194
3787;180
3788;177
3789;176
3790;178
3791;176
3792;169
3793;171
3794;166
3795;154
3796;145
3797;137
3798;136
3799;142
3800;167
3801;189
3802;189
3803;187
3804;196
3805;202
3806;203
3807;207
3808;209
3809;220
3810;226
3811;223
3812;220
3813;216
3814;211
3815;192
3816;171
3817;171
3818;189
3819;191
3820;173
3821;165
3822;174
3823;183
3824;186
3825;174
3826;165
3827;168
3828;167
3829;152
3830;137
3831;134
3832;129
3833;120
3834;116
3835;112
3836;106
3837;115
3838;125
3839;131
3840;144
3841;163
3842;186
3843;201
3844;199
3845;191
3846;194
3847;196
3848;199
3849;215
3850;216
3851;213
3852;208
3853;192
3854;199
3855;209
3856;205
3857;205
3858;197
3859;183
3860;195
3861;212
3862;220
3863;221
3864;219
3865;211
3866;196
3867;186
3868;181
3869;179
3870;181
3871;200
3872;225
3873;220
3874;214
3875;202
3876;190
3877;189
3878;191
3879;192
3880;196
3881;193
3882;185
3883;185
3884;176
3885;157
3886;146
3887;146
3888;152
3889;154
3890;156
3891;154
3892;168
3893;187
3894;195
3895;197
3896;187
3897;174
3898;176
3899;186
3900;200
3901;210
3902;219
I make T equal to 0.103 mag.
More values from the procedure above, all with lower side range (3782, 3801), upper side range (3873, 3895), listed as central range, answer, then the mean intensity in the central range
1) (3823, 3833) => 0.13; 156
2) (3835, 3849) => 0.07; 165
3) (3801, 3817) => -0.16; 203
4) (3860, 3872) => -0.13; 201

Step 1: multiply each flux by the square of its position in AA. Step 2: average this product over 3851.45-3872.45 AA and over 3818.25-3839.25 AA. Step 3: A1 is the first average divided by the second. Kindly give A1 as 1.37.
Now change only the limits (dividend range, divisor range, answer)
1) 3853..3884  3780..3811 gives 1.10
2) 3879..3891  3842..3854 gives 0.85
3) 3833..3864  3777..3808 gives 1.00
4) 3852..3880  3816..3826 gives 1.16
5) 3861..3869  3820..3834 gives 1.32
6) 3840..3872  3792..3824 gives 1.10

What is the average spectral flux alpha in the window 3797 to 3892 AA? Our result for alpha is 182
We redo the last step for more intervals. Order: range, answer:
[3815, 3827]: 177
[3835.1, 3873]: 189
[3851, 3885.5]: 198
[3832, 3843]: 135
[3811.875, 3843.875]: 162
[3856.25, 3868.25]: 203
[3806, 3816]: 211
